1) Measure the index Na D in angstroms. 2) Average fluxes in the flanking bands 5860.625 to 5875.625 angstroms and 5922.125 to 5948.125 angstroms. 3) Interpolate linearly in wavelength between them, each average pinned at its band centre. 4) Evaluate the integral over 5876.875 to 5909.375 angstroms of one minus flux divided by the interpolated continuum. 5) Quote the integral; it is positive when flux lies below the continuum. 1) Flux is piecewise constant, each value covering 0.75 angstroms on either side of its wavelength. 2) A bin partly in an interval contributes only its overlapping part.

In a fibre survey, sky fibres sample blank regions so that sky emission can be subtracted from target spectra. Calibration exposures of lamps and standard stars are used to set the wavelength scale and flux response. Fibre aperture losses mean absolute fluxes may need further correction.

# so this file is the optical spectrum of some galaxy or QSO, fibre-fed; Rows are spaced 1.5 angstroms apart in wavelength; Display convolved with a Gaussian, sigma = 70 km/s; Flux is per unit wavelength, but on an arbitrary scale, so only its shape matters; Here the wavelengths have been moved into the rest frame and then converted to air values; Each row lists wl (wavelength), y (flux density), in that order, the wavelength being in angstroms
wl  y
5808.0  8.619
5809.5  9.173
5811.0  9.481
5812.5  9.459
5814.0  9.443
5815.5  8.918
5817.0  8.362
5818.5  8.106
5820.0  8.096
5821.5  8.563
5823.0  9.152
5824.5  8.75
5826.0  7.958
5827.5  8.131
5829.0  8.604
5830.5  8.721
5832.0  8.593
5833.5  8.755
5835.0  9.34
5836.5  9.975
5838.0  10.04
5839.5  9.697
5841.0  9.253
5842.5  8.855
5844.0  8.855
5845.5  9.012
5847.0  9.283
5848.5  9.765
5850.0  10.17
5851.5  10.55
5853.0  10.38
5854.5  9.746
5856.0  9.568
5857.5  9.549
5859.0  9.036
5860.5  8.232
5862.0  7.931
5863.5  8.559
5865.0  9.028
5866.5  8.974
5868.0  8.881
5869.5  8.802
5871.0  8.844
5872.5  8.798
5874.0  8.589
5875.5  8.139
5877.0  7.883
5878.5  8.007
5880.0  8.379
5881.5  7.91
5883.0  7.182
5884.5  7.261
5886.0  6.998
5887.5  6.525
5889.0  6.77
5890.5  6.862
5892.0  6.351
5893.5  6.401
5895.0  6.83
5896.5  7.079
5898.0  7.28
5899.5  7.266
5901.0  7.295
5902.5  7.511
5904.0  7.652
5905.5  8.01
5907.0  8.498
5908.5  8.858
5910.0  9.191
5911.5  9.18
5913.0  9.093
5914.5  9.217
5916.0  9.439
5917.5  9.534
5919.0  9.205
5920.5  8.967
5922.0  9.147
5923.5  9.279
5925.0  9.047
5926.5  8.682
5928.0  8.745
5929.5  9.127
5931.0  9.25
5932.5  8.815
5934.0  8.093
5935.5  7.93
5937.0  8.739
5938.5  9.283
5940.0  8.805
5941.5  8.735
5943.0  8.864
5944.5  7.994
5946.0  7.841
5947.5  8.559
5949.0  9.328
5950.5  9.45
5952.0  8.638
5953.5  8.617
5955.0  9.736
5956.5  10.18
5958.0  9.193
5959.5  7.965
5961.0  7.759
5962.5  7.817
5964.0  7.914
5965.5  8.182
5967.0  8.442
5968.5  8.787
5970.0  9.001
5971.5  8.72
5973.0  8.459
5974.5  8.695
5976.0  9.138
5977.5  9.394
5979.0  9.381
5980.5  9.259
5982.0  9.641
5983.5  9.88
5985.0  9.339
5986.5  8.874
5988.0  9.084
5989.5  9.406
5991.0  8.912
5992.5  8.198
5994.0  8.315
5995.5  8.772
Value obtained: 4.8 angstroms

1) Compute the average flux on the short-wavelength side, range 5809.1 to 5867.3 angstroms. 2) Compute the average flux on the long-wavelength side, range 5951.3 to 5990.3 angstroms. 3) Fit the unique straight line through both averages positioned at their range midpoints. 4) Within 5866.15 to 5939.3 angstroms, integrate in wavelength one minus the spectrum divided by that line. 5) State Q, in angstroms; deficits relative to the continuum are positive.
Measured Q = 6.1 angstroms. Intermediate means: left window 9.08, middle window 8.24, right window 8.9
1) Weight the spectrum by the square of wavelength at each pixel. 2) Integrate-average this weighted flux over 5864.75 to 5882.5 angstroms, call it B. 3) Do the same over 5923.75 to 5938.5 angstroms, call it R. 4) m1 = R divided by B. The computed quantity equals 1.05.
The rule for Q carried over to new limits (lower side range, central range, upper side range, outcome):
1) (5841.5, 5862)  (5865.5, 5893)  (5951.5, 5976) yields 4.1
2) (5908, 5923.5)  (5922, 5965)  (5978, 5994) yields 2.1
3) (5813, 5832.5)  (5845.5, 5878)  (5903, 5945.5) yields -1.5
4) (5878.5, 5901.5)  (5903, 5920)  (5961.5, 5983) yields -3.0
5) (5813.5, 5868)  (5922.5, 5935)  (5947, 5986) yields 0.1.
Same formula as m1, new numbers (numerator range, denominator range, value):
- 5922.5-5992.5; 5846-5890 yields 1.06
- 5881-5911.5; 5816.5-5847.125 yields 0.86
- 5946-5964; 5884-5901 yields 1.30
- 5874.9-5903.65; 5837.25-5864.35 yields 0.79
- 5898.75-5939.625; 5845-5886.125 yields 1.01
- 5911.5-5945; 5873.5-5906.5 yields 1.23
